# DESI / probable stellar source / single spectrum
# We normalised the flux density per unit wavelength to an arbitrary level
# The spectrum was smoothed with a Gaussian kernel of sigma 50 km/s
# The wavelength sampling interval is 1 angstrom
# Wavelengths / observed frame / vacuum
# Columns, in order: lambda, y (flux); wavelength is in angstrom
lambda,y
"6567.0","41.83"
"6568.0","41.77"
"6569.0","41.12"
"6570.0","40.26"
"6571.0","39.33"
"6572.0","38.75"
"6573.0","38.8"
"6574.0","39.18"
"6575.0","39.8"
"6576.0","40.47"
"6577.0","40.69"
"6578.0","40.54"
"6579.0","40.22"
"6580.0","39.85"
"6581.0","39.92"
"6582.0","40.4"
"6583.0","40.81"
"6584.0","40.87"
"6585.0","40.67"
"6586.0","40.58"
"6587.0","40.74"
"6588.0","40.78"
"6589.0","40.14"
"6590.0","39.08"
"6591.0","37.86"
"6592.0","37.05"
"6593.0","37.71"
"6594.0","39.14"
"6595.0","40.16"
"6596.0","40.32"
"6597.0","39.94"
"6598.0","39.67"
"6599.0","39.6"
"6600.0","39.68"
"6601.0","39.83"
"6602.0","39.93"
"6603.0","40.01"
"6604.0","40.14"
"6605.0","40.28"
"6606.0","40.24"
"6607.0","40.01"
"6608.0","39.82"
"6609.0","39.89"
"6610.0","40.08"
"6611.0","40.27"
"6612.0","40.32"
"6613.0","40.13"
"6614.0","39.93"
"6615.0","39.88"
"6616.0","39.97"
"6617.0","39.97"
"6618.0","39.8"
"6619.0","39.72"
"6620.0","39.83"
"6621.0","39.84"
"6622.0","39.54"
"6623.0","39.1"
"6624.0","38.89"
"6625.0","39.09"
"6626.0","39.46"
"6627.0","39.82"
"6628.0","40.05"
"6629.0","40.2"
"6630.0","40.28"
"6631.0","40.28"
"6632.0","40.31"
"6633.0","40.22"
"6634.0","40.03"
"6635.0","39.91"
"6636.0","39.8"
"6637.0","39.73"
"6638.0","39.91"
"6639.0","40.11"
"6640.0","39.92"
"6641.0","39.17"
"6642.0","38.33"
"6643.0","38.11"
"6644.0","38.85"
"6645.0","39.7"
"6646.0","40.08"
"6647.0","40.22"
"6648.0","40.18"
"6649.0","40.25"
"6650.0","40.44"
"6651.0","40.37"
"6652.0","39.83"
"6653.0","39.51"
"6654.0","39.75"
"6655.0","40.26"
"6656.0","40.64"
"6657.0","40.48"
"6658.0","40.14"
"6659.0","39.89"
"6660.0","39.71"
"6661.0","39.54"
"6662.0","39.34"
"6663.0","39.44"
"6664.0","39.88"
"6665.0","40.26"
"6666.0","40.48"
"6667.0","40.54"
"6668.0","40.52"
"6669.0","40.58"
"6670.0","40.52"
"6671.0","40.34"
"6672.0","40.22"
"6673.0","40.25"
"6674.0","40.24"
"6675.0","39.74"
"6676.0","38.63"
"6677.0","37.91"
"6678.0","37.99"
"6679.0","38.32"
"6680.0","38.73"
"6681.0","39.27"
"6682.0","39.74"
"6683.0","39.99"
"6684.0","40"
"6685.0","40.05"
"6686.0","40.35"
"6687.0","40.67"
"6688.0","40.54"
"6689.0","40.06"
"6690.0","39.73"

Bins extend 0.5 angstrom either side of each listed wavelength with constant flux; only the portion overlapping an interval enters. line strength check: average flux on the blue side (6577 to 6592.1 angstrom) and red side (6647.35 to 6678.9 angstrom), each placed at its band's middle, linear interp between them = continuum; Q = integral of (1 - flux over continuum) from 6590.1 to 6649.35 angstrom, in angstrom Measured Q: 0.4 angstrom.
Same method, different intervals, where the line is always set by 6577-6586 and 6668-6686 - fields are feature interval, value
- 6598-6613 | 0.1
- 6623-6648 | 0.2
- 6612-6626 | 0.1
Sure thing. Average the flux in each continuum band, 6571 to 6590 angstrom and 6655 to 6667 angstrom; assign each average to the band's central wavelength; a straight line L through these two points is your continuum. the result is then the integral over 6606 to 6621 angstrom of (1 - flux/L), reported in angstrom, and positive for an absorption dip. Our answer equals 0.0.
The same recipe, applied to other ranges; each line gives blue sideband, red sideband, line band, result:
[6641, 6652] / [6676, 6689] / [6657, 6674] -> -0.2 angstrom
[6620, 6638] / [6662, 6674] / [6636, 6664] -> 0.2 angstrom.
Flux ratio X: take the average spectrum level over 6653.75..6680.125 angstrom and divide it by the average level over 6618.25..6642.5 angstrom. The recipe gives 1.00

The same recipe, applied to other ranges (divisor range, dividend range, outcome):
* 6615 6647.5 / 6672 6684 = 0.99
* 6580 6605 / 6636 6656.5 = 1.00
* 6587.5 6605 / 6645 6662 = 1.01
